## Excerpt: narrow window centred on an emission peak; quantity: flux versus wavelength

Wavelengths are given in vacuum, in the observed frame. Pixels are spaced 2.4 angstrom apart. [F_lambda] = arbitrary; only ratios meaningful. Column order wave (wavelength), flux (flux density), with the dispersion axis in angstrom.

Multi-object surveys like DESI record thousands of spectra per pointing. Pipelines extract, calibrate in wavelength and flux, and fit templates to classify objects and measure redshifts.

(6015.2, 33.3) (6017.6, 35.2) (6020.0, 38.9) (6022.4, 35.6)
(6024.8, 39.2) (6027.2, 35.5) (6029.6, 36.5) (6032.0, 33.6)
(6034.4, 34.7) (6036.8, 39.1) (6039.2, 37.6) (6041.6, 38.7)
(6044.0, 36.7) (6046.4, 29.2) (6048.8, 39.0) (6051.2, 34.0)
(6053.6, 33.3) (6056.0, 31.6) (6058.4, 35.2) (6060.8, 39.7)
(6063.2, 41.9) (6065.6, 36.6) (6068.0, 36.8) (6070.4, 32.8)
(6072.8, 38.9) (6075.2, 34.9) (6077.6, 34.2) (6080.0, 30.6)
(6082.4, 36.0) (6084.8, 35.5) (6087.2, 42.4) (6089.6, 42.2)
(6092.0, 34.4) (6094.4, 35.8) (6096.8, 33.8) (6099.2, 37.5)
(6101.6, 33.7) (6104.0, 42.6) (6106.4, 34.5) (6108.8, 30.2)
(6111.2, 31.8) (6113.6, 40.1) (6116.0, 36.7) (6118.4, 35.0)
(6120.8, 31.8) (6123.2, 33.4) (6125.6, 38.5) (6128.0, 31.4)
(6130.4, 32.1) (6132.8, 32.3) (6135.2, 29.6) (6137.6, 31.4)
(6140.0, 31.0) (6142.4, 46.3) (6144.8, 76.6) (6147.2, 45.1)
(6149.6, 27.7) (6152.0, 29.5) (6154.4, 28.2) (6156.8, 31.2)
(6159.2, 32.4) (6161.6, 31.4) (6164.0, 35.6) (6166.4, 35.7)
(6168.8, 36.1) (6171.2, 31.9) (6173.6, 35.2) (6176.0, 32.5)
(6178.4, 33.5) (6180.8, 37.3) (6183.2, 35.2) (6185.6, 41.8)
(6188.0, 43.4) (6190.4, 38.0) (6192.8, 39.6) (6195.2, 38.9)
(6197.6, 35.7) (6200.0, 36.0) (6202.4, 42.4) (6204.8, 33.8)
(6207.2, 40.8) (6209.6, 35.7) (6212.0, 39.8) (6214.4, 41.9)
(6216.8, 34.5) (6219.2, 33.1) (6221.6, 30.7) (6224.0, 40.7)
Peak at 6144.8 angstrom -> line Hbeta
